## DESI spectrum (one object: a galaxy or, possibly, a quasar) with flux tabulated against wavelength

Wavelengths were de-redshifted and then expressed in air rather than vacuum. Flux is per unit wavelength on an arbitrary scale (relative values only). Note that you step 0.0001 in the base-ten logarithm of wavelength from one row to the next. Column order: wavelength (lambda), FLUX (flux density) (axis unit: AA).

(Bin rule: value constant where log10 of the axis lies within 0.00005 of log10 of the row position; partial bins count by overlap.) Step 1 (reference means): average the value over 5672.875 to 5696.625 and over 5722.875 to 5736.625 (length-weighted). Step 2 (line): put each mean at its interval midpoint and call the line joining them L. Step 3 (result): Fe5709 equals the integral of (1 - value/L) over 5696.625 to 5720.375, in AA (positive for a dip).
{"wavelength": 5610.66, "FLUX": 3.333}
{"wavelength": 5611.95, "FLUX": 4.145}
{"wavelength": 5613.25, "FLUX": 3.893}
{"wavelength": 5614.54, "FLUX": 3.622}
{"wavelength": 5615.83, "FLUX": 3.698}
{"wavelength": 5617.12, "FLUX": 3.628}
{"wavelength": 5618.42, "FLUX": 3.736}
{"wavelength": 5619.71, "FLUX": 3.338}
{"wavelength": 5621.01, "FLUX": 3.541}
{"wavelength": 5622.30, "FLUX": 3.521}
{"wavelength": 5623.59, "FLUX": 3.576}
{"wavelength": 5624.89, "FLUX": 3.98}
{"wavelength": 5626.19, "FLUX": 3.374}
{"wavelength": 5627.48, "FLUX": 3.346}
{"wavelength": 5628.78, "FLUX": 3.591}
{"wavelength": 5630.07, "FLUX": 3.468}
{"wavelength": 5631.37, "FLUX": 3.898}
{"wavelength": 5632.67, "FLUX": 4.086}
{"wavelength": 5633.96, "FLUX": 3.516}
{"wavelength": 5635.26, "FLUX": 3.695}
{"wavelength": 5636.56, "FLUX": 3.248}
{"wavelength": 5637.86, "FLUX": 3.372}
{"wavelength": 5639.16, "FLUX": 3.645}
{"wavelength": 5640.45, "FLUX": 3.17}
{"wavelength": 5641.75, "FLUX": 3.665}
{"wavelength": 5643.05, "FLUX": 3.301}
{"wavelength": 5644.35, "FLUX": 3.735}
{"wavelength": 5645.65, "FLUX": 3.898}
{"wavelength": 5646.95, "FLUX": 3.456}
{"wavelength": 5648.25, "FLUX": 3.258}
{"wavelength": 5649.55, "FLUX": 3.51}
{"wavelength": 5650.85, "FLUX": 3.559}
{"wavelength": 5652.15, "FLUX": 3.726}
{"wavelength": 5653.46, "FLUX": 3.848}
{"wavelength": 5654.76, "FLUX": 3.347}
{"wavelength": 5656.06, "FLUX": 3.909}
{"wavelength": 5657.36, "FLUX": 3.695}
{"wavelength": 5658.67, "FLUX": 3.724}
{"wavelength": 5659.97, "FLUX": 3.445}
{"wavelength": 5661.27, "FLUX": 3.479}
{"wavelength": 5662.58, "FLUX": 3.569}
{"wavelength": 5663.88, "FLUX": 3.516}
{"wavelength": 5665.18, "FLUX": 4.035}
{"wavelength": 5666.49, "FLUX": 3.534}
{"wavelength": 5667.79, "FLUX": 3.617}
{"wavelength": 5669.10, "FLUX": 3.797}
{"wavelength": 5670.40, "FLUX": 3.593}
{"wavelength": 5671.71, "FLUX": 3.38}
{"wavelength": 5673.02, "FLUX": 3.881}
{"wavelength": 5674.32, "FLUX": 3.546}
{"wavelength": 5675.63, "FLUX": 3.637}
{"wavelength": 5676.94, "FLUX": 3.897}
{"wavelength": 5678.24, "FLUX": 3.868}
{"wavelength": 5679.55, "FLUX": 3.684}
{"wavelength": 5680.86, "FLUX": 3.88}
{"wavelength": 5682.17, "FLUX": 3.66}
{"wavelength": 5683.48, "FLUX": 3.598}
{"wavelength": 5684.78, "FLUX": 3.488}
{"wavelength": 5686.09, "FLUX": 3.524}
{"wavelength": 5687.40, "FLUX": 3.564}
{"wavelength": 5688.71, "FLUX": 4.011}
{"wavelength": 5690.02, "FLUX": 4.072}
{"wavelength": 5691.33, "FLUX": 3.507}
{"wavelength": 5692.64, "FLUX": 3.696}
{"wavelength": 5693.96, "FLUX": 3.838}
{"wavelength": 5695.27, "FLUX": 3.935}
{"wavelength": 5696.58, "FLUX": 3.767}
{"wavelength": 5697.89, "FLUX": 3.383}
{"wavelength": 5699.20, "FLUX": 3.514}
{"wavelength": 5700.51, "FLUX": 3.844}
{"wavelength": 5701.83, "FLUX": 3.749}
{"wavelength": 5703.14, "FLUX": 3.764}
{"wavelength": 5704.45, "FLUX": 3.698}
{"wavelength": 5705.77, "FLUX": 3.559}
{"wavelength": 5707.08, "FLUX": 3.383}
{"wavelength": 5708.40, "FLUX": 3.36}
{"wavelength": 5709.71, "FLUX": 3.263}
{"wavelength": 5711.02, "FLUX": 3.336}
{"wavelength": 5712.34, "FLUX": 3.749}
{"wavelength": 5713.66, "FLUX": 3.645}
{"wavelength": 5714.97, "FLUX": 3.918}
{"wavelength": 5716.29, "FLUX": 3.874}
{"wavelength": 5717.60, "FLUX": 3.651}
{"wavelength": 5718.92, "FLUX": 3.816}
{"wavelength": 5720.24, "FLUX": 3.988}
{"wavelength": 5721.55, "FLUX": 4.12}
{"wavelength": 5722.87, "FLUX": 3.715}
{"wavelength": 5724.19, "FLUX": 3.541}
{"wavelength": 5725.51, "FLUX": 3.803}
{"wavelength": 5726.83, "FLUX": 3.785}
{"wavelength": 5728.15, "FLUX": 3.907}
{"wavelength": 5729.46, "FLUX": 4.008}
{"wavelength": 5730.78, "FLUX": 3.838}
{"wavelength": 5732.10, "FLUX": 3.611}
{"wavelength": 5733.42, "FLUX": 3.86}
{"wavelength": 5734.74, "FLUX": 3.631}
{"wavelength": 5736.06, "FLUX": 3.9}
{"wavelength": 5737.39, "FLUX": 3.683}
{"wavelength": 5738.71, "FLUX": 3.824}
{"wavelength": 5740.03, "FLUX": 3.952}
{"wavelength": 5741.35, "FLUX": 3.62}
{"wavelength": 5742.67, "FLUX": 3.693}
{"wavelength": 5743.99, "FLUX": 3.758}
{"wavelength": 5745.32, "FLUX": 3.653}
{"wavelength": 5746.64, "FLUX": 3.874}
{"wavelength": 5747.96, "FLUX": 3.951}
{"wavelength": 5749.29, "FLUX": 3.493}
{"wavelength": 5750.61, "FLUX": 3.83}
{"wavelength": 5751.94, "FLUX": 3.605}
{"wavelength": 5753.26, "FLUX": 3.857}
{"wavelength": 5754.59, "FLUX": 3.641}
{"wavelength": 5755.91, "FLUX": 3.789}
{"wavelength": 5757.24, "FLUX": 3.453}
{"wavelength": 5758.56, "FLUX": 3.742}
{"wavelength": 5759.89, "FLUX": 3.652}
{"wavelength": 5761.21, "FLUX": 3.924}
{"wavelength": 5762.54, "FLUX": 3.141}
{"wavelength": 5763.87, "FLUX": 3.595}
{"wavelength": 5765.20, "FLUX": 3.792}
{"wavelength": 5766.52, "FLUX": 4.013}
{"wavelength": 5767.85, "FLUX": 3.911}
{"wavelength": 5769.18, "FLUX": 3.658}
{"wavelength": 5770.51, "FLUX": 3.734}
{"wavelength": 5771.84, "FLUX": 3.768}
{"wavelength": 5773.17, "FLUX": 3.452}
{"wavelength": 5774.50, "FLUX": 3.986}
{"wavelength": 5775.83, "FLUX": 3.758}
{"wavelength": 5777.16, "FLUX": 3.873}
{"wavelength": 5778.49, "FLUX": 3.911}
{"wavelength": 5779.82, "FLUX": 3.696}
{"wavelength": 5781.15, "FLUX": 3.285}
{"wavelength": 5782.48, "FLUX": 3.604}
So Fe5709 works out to 0.8 AA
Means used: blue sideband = 3.74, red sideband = 3.78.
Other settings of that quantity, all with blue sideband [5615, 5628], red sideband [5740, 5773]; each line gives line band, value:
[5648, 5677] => -0.1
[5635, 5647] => 0.3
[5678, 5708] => -0.3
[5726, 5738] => -0.4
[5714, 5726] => -0.5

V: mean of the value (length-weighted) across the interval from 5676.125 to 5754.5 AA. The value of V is 3.73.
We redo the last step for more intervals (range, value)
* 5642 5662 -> 3.59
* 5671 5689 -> 3.68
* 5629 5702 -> 3.65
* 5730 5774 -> 3.73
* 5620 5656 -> 3.57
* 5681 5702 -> 3.7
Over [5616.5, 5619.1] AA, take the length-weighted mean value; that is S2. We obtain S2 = 3.67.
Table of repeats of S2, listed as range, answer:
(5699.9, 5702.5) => 3.79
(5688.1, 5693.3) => 3.82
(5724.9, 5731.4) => 3.87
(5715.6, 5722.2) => 3.89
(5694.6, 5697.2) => 3.86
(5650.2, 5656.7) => 3.68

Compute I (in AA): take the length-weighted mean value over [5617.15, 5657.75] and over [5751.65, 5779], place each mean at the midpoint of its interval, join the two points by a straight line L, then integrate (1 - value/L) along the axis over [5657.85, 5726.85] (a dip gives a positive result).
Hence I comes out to -0.73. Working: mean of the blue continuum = 3.58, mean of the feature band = 3.68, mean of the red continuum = 3.73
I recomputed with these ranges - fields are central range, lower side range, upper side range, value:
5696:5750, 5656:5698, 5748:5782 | -0.3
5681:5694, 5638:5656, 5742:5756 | -0.2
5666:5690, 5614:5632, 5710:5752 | 0.0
